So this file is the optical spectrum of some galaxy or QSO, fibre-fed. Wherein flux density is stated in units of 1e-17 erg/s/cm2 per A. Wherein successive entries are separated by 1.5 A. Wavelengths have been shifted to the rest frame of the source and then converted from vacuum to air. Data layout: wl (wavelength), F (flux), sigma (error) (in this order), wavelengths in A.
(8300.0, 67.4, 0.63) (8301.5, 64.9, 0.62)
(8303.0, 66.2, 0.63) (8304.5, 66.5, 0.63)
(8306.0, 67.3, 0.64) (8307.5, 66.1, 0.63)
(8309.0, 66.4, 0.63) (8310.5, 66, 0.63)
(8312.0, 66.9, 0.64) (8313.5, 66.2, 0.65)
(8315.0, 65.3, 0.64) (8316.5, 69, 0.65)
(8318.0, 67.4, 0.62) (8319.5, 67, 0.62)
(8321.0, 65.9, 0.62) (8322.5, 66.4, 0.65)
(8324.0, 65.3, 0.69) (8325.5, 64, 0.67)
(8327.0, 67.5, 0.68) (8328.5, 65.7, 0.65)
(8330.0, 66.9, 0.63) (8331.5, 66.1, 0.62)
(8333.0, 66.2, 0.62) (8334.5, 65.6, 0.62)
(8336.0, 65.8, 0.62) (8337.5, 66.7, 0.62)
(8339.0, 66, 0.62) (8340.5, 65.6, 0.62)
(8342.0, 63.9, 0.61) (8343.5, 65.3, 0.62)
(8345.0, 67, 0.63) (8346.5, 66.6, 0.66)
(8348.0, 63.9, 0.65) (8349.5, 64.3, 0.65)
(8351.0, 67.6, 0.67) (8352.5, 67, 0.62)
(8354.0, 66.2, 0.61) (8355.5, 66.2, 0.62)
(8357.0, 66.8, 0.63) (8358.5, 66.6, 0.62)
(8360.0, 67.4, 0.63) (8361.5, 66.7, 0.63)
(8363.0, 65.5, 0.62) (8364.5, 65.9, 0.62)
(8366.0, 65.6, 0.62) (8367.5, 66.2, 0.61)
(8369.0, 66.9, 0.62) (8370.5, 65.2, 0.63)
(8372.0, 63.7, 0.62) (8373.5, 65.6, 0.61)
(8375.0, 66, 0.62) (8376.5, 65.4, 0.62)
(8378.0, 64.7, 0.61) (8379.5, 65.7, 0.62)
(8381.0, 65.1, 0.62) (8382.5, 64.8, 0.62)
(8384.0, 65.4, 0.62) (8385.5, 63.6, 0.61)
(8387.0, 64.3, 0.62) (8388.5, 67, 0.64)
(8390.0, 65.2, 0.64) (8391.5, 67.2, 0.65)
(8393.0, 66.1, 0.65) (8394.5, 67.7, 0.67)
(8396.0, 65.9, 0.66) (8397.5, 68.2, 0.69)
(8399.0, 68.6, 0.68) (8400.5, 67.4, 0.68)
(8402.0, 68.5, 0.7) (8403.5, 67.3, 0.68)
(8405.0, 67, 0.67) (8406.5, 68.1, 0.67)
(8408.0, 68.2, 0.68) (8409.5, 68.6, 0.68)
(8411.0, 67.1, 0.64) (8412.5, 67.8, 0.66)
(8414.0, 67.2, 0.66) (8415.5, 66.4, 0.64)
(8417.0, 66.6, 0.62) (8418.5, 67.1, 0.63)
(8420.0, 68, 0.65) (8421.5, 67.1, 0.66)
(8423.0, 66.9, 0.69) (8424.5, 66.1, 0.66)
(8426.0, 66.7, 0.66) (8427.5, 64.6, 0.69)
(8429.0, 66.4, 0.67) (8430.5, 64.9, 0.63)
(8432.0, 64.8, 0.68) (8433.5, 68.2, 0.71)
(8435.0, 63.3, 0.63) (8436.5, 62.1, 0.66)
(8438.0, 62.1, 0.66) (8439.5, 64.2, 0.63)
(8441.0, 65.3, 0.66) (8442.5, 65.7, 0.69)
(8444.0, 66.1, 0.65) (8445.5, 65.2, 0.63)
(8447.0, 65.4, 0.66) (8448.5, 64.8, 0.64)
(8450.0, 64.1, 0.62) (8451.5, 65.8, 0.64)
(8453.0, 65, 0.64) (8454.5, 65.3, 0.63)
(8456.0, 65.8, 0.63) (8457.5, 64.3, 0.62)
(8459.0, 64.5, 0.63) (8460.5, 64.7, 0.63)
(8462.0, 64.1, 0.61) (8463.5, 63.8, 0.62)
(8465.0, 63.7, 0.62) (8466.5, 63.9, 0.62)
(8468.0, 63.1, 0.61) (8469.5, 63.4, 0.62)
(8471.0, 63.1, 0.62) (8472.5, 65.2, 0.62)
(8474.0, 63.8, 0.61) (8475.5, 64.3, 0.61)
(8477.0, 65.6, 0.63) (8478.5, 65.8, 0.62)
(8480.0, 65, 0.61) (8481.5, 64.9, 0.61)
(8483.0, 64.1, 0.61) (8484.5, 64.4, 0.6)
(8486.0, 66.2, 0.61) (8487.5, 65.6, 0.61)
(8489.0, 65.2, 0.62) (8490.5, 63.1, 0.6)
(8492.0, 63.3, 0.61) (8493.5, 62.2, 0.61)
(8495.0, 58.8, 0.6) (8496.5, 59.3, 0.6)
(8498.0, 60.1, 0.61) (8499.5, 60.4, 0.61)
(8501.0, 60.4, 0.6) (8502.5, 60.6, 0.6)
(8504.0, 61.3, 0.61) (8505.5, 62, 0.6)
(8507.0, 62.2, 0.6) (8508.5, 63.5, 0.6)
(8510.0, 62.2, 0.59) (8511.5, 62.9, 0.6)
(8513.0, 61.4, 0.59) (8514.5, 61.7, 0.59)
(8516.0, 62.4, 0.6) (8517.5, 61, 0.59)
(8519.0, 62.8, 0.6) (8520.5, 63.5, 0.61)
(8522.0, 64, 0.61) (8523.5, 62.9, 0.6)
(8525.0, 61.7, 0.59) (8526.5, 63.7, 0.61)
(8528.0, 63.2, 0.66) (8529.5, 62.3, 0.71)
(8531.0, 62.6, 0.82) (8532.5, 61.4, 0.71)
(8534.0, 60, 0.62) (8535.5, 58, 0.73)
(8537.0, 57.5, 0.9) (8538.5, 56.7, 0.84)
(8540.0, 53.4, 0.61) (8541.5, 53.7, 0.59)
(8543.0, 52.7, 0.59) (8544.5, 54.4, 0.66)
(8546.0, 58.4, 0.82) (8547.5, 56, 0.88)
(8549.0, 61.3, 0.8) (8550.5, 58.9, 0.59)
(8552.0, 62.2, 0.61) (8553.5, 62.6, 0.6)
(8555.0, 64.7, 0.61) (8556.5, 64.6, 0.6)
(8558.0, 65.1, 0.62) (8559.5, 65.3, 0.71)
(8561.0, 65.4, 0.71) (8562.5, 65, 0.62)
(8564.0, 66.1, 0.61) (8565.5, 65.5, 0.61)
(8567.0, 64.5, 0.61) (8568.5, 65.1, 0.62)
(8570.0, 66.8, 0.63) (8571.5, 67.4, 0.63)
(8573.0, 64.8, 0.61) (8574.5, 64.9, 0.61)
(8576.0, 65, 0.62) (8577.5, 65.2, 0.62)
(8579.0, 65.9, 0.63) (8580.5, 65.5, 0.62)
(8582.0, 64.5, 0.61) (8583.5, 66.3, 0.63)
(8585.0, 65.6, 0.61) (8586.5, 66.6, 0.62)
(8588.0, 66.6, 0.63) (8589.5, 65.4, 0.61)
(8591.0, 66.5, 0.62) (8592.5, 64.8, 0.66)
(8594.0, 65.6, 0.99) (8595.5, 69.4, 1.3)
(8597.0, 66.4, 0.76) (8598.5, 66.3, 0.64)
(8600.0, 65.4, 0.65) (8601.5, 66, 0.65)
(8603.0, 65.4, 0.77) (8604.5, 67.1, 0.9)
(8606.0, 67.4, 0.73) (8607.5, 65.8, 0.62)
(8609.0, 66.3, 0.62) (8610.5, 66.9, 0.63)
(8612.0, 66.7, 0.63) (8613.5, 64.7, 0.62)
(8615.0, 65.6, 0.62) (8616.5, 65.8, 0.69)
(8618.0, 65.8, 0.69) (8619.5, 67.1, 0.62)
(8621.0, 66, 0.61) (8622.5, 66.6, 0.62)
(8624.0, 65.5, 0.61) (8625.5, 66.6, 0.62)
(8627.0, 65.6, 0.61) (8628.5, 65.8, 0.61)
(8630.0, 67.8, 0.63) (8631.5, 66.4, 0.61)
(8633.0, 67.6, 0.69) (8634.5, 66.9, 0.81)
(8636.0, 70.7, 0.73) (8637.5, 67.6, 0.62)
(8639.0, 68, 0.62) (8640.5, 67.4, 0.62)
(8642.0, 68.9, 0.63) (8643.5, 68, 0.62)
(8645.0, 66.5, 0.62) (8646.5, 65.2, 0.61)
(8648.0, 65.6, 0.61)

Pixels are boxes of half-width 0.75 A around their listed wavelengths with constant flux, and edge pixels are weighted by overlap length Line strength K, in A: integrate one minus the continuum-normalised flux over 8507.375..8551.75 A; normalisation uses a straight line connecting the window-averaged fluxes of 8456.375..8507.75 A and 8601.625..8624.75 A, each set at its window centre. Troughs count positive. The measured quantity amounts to 2.9 A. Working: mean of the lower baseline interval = 63.3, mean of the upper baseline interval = 66.2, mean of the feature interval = 60.2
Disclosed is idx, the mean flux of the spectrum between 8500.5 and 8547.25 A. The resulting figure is 60.4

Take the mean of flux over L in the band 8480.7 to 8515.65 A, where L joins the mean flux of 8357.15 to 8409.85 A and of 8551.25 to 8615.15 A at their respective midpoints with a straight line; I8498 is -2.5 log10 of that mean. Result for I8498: 0.06 mag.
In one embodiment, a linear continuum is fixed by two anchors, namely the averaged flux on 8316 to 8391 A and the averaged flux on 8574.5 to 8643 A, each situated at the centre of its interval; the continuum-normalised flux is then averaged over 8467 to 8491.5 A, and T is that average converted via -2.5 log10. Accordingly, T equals 0.03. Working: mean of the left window 65.9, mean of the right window 66.4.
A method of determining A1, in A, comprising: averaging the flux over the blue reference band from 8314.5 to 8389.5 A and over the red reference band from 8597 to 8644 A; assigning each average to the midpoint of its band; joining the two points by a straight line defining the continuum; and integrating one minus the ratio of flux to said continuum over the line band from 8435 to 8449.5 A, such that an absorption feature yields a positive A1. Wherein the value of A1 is 0.4 A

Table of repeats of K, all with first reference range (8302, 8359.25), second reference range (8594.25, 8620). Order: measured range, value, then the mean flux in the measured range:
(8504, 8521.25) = 1.0 A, 62.3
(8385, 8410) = -0.3 A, 67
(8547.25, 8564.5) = 0.8 A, 63.3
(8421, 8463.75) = 0.8 A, 65.1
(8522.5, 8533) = 0.6 A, 62.6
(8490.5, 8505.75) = 1.2 A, 60.9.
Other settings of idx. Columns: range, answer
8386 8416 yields 67.2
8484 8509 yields 62.2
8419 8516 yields 64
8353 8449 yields 66.1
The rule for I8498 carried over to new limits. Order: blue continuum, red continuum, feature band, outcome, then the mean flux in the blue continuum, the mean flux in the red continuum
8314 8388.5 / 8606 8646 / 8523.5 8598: 0.06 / 65.9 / 66.8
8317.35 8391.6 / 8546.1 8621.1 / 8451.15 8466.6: 0.02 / 65.8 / 65.2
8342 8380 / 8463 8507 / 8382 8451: -0.02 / 65.9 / 63.2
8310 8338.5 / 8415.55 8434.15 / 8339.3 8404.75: 0.01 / 66.3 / 66.4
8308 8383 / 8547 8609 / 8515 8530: 0.04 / 66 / 65.1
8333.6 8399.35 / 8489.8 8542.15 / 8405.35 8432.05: -0.04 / 65.9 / 61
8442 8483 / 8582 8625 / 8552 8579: 0.01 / 64.7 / 66.2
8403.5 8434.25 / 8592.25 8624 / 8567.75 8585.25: 0.01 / 66.9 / 66.2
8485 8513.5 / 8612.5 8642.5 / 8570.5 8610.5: -0.01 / 62.2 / 66.8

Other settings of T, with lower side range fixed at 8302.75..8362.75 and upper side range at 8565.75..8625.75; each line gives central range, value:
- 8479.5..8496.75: 0.04 mag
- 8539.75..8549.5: 0.19 mag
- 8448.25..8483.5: 0.03 mag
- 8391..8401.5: -0.02 mag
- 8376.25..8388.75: 0.02 mag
